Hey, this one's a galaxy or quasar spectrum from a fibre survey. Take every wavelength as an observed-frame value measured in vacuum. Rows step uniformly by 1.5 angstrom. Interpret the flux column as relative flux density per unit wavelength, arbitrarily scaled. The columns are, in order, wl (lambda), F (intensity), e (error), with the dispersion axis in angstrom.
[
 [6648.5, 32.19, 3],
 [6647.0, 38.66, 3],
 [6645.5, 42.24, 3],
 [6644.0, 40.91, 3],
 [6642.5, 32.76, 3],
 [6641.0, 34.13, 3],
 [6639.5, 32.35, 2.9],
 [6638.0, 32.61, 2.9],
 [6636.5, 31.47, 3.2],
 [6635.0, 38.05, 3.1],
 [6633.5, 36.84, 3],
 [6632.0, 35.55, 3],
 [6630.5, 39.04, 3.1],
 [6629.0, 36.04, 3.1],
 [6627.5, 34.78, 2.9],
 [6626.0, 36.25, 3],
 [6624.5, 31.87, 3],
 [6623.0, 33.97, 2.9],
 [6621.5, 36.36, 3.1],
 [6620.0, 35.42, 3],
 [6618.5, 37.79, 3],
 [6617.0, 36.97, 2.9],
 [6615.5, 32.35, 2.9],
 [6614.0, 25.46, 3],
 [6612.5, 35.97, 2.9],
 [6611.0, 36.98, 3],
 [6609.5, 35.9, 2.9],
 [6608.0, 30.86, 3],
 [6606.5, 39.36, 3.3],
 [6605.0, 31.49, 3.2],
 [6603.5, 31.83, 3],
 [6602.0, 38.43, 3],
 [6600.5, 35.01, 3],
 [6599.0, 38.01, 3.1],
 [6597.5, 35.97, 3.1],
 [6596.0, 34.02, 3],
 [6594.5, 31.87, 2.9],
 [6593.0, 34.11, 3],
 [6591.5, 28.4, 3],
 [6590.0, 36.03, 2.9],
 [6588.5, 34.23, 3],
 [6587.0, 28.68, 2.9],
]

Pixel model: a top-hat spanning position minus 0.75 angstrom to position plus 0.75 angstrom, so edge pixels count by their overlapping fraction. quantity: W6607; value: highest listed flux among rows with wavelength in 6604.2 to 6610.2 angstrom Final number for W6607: 39.36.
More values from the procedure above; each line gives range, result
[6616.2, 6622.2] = 37.79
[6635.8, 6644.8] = 40.91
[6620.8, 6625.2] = 36.36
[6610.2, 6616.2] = 36.98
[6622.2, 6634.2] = 39.04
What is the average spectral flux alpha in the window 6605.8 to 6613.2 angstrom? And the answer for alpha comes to 35.8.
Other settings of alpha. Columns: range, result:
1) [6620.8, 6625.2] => 34.1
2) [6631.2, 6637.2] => 35.5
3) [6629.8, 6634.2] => 37.1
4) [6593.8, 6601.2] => 35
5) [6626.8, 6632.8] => 36.4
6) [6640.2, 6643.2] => 33.4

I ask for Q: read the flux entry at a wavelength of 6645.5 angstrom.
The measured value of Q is 42.24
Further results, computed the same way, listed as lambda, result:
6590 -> 36.03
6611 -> 36.98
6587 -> 28.68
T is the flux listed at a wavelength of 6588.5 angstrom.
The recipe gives 34.23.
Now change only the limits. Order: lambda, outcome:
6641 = 34.13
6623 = 33.97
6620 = 35.42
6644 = 40.91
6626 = 36.25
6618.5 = 37.79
